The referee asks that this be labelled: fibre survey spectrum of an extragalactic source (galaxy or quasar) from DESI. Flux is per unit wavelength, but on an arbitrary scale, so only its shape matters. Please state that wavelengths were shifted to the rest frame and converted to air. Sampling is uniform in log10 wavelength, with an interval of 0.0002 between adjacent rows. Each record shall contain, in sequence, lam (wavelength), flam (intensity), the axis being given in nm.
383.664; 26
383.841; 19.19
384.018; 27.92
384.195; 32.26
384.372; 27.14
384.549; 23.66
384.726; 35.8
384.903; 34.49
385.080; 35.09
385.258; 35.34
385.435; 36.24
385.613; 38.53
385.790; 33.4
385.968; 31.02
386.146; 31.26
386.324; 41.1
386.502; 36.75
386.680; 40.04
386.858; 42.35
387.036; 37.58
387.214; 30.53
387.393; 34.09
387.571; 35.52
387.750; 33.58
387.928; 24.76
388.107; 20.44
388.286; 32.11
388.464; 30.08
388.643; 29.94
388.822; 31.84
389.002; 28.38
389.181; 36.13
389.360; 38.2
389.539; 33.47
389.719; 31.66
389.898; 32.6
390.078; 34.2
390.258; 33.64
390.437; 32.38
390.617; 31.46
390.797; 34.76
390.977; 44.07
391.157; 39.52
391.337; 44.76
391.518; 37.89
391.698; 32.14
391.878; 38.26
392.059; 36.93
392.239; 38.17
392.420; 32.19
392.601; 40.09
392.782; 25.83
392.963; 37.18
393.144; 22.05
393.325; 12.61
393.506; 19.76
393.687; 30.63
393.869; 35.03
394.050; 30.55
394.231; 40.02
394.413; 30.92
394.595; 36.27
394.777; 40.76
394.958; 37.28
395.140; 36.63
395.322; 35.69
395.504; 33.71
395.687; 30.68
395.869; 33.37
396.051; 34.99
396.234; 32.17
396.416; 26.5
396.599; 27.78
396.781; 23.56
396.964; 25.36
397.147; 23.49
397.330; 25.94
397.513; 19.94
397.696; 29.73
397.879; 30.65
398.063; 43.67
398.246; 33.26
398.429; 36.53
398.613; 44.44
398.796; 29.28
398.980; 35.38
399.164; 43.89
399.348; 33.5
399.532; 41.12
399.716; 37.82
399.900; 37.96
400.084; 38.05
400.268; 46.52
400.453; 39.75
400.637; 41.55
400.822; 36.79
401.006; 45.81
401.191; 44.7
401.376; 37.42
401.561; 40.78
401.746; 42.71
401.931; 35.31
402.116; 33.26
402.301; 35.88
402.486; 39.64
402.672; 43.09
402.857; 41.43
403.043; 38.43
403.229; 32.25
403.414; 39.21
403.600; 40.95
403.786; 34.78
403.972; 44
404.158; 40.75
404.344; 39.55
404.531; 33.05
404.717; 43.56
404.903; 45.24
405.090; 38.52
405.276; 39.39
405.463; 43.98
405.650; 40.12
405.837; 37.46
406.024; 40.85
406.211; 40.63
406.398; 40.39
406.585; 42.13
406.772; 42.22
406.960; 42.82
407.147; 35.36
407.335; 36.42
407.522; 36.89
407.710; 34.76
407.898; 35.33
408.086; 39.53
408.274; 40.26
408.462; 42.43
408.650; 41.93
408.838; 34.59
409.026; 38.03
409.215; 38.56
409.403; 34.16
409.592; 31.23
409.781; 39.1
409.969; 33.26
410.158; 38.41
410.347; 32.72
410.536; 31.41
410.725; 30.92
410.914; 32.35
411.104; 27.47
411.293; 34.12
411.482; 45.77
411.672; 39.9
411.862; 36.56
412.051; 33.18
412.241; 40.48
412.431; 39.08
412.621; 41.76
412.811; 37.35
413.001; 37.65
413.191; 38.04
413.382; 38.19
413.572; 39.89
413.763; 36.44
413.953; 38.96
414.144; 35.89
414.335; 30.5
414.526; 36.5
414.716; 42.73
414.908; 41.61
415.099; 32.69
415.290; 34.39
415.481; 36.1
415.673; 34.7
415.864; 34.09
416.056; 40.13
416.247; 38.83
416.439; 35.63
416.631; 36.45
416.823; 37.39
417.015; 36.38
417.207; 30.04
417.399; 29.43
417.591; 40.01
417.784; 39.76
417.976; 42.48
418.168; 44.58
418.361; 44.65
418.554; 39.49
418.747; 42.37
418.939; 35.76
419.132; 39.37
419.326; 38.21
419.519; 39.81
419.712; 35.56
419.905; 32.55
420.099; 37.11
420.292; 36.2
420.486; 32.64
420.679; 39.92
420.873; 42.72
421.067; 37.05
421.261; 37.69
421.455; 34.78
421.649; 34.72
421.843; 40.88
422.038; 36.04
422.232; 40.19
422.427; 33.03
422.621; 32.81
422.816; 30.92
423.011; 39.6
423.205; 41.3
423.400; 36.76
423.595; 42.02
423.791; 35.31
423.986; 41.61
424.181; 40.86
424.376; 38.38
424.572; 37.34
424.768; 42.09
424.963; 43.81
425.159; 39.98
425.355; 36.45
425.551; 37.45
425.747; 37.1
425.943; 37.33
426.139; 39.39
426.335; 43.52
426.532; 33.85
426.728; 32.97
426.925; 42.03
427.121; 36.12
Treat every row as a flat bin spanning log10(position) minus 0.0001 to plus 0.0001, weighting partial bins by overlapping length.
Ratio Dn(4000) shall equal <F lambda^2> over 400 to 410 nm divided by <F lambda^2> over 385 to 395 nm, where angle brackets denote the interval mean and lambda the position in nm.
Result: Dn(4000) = 1.25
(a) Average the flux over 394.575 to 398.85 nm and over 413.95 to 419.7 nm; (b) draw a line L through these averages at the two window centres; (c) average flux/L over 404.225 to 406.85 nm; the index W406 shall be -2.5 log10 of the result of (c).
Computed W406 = -0.17 mag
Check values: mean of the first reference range 32.1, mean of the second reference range 37.6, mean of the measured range 40.5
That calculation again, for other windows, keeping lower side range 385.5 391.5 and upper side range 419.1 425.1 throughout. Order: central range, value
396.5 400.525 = 0.04 mag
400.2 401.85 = -0.17 mag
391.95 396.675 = 0.09 mag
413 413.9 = -0.04 mag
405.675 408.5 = -0.08 mag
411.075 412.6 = -0.03 mag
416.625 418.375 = -0.02 mag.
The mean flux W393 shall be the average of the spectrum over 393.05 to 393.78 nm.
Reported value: 21.4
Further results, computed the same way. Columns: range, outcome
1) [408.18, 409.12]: 39.5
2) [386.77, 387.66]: 36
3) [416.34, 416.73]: 36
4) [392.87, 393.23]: 29.7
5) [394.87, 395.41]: 36.5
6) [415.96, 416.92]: 37.7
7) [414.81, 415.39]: 36.2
